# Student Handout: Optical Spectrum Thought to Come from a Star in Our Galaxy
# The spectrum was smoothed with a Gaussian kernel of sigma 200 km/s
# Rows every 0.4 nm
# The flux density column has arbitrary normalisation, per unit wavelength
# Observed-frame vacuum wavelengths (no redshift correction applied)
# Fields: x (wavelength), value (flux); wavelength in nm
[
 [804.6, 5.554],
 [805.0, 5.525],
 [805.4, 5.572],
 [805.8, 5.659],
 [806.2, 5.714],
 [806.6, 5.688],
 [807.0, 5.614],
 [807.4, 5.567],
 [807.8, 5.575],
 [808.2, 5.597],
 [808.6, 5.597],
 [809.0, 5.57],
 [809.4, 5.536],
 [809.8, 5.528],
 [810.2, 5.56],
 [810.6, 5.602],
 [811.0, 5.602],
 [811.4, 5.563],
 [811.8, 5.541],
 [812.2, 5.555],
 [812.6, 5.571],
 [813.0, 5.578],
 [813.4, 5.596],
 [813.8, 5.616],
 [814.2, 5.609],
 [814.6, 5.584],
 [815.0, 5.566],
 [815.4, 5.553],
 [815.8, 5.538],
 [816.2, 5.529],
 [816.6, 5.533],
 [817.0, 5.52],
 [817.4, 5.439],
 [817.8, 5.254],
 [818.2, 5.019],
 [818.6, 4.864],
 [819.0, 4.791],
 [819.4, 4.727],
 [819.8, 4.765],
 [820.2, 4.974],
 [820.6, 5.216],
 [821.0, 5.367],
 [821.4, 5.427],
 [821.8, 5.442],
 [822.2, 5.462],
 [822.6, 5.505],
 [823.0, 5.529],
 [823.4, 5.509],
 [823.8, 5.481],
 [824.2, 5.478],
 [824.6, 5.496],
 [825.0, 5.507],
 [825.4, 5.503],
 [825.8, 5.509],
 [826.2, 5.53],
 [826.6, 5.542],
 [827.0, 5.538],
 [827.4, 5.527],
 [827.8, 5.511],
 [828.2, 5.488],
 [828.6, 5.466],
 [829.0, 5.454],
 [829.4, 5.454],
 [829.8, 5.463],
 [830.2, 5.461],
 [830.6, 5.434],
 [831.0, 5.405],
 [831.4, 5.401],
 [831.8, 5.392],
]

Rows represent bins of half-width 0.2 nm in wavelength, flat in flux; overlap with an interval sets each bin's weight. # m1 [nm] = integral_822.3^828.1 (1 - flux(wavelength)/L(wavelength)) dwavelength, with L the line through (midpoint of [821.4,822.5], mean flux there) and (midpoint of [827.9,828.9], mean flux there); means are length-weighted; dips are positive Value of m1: -0.05 nm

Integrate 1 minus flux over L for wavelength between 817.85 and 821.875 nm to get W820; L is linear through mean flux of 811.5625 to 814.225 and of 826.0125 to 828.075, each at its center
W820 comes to 0.36 nm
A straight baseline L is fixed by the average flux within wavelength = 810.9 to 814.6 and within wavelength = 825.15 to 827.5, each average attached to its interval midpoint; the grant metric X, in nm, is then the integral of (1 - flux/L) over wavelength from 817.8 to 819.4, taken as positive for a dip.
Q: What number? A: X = 0.18 nm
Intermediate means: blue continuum 5.58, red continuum 5.52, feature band 4.92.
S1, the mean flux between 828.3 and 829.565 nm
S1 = 5.46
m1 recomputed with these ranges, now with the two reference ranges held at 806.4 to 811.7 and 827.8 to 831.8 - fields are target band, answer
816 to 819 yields 0.14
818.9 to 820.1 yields 0.16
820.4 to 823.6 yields 0.04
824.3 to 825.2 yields 0.00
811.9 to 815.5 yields -0.02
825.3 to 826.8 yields -0.01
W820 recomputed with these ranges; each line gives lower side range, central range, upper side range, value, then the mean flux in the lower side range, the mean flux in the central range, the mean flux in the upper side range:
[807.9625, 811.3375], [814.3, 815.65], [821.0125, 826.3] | -0.01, 5.57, 5.57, 5.49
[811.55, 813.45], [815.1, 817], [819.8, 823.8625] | -0.02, 5.57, 5.54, 5.36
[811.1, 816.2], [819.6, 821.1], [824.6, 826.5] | 0.13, 5.57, 5.06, 5.51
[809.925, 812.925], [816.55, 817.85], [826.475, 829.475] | 0.02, 5.57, 5.45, 5.5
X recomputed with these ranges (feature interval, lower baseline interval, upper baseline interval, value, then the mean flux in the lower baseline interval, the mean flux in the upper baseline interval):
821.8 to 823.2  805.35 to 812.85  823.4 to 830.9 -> 0.007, 5.59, 5.49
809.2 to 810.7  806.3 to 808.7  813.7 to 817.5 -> 0.010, 5.61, 5.55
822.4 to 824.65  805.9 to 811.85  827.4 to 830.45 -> 0.002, 5.59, 5.47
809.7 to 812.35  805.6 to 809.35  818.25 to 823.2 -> -0.034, 5.62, 5.17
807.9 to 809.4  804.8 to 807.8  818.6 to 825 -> -0.004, 5.62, 5.27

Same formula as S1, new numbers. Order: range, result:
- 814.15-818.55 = 5.44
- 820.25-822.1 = 5.34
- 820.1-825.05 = 5.42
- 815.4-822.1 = 5.23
